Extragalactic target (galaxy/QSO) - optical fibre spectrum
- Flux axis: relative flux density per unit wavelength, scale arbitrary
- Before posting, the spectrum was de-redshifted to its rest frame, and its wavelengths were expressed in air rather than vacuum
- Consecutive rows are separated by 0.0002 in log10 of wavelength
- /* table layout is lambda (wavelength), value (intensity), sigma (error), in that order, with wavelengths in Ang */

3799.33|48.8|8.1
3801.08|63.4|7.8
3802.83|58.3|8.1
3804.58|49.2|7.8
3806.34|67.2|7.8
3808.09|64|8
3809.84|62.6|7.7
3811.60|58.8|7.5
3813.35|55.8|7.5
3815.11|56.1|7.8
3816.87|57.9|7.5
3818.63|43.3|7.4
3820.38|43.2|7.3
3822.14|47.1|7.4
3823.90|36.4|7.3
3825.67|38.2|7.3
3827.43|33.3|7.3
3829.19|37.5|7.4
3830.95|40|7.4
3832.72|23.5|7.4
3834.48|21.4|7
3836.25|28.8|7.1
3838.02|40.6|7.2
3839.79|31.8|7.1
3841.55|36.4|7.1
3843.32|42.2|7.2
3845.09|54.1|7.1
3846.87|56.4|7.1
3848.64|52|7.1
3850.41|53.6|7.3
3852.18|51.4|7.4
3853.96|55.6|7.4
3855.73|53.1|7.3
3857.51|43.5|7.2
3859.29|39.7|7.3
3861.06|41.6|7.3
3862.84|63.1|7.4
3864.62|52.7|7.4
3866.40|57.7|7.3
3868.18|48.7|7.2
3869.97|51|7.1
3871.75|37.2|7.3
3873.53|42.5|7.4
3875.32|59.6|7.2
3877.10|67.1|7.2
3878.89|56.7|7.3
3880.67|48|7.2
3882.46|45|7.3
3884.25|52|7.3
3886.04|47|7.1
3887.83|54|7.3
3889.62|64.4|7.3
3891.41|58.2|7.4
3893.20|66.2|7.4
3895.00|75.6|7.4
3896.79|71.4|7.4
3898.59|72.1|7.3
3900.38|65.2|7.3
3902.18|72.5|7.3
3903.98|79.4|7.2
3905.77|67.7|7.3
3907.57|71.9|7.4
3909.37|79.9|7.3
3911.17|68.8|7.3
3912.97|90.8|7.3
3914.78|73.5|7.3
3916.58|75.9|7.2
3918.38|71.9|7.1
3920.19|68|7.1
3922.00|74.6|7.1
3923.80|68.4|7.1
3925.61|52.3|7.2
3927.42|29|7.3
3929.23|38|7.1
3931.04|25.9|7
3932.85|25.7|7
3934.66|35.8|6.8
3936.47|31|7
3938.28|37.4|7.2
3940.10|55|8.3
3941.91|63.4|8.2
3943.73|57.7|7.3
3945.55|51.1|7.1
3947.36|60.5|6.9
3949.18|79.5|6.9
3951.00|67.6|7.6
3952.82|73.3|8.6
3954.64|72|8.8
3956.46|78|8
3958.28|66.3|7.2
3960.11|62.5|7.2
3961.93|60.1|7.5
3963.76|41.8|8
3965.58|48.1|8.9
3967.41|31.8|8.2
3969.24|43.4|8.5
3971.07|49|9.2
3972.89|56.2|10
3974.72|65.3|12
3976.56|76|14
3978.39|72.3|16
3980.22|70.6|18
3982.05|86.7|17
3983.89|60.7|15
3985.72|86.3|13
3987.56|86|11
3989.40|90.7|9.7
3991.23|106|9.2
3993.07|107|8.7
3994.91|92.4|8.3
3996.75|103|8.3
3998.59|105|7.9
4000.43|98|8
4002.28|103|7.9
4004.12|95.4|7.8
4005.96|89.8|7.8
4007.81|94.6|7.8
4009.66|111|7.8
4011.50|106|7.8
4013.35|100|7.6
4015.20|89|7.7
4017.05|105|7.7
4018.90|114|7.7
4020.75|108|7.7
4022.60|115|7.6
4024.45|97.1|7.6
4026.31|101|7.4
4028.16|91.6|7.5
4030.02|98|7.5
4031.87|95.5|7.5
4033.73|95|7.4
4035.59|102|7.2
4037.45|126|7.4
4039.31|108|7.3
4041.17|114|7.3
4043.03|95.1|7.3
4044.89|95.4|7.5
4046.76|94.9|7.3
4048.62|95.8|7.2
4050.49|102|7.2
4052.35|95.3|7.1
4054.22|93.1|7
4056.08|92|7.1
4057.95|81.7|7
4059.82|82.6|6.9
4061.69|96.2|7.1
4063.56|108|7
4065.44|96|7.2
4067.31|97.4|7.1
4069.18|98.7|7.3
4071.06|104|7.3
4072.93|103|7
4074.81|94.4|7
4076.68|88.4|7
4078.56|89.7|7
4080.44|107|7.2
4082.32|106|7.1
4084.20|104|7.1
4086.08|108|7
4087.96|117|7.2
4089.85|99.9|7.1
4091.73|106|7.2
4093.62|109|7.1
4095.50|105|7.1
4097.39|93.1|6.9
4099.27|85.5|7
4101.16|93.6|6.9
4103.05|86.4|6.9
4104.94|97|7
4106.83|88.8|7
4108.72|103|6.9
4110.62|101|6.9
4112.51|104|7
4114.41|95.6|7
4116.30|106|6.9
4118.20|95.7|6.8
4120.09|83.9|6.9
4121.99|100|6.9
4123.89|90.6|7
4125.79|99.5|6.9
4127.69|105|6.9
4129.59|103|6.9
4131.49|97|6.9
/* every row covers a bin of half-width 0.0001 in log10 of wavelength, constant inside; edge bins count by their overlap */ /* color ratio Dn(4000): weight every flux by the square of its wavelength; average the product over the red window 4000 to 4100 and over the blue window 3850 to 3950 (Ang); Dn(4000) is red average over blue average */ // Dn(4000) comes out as 1.89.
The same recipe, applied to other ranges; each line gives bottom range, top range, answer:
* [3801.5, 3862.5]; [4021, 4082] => 2.37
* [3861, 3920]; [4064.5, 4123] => 1.75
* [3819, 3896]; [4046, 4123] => 2.30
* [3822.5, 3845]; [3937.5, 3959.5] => 1.92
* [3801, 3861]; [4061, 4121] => 2.42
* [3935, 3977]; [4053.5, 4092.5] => 1.83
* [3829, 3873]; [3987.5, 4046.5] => 2.47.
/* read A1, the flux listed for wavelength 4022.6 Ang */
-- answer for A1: 115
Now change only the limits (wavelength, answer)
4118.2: 95.7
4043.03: 95.1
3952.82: 73.3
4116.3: 106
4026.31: 101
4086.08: 108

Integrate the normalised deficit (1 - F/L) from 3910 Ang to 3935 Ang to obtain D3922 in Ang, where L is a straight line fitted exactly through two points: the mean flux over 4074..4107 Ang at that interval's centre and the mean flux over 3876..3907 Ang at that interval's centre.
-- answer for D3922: 3.72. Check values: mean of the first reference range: 62.6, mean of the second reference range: 99.1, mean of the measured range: 57.7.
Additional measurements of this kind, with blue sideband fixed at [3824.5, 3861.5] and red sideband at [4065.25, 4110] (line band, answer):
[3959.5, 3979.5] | 4.6 Ang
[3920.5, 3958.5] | 6.0 Ang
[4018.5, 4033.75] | -3.1 Ang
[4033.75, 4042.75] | -2.2 Ang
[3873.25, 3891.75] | -1.2 Ang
